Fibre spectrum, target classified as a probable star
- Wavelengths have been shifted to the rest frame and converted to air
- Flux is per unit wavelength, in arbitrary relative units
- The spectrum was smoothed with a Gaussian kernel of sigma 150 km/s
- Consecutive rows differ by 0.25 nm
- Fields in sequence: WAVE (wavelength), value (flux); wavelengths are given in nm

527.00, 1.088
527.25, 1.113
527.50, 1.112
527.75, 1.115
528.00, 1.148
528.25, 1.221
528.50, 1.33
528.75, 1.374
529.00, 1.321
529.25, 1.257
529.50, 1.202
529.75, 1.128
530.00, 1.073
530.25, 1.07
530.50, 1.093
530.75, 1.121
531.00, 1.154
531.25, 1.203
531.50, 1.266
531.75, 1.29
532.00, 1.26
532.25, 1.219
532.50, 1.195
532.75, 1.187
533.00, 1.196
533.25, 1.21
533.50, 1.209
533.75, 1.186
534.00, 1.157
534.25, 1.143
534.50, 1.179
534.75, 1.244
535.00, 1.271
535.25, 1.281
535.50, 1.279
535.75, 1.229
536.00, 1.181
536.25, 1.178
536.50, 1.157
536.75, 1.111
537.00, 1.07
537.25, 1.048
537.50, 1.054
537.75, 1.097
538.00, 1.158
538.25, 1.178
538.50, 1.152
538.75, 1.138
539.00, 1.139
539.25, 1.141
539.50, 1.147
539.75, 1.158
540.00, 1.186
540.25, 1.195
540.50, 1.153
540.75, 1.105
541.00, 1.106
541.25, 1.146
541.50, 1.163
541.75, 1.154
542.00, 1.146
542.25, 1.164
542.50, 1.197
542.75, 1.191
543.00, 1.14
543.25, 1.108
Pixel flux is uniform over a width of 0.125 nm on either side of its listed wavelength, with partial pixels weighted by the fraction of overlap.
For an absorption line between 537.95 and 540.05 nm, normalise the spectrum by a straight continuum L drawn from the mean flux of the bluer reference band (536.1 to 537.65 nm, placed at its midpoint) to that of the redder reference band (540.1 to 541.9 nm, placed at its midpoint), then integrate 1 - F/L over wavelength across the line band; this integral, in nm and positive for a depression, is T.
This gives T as -0.05 nm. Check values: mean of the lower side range 1.1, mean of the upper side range 1.15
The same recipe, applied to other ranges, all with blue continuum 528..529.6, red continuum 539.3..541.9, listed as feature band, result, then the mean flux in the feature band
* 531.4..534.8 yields 0.058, 1.21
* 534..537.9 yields 0.106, 1.17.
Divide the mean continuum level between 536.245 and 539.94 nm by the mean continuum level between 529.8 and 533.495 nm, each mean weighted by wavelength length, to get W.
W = 0.95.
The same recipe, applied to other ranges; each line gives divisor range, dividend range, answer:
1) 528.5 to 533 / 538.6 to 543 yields 0.96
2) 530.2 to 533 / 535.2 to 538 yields 0.97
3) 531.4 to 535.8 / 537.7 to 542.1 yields 0.94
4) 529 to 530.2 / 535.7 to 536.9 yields 0.99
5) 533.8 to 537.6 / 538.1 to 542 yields 0.98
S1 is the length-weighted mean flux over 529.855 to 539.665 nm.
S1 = 1.17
